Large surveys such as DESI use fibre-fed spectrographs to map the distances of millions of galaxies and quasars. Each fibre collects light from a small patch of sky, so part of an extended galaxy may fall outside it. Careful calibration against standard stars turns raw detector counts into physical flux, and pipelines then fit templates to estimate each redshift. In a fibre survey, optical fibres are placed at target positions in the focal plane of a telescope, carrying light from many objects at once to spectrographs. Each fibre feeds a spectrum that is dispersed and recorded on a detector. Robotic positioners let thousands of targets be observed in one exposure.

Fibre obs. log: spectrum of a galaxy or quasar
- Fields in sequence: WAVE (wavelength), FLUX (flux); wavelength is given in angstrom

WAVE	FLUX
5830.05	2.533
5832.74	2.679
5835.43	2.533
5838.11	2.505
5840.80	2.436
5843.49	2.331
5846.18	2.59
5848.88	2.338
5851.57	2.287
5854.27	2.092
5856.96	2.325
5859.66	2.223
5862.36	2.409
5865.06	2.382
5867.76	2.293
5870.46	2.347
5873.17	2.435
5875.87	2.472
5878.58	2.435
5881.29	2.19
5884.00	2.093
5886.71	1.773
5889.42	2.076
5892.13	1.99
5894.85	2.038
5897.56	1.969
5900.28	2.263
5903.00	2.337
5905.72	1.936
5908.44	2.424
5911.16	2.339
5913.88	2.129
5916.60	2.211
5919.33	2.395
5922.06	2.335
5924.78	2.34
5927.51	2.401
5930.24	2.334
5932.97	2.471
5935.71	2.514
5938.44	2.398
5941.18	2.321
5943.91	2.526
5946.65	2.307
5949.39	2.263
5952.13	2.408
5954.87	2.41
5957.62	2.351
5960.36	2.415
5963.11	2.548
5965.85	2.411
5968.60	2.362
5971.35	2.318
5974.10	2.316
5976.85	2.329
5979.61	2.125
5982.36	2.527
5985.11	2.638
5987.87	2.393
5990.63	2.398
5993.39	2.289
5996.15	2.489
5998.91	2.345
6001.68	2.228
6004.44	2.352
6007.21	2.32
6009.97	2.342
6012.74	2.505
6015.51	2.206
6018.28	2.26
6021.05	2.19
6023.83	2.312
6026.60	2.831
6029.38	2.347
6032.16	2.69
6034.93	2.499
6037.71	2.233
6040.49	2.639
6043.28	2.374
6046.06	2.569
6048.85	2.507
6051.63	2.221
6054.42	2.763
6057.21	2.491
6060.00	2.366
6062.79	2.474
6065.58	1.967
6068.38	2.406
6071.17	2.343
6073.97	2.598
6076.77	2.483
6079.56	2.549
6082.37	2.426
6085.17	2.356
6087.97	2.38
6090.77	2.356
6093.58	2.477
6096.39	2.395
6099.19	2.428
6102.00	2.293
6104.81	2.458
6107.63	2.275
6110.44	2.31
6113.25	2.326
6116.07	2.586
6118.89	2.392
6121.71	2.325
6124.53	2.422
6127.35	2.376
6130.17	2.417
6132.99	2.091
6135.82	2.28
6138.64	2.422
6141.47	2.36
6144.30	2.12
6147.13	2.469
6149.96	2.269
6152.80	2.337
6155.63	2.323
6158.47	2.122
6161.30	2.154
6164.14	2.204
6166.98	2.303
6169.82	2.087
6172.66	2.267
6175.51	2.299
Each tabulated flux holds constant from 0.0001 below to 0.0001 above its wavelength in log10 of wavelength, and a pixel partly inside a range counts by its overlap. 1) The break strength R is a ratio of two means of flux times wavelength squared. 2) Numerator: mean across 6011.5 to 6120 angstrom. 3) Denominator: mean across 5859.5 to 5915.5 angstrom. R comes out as 1.16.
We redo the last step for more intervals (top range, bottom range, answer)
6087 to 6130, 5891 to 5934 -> 1.14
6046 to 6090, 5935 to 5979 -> 1.06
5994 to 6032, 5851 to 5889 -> 1.10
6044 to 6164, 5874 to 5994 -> 1.09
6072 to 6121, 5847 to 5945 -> 1.13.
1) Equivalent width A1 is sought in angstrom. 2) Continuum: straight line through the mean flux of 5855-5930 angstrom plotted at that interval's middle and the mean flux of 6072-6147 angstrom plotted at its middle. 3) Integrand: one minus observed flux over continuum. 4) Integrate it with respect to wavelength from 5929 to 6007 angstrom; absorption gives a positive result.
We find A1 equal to -3.2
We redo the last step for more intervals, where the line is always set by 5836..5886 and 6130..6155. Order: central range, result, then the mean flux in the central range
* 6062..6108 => -1.7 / 2.39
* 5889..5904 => 1.4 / 2.11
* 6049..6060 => -0.8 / 2.48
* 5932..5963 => -1.0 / 2.4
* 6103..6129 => -0.9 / 2.38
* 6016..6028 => -0.3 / 2.38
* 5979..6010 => -0.7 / 2.38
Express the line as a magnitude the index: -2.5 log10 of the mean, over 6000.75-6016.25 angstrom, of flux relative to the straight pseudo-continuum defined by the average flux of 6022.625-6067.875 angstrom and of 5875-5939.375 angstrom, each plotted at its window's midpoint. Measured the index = 0.03 mag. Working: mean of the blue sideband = 2.24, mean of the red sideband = 2.45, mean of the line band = 2.33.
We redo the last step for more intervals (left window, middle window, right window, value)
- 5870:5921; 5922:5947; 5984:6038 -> -0.063 mag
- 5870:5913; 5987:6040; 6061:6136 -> -0.039 mag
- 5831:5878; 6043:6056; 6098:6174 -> -0.072 mag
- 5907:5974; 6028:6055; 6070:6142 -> -0.042 mag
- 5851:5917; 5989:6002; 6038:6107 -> -0.009 mag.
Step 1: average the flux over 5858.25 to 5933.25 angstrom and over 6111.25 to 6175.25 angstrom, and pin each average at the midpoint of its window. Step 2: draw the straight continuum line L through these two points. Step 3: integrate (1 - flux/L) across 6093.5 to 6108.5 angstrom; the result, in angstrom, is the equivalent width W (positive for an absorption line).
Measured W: -0.6 angstrom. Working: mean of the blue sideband 2.25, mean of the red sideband 2.3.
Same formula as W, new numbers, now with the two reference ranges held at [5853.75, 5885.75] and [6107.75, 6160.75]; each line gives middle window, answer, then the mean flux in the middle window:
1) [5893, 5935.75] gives 0.8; 2.27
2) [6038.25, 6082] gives -2.3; 2.44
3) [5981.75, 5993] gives -0.7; 2.47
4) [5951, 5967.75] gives -0.8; 2.42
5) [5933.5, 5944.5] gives -0.6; 2.44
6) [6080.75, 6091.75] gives -0.3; 2.38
